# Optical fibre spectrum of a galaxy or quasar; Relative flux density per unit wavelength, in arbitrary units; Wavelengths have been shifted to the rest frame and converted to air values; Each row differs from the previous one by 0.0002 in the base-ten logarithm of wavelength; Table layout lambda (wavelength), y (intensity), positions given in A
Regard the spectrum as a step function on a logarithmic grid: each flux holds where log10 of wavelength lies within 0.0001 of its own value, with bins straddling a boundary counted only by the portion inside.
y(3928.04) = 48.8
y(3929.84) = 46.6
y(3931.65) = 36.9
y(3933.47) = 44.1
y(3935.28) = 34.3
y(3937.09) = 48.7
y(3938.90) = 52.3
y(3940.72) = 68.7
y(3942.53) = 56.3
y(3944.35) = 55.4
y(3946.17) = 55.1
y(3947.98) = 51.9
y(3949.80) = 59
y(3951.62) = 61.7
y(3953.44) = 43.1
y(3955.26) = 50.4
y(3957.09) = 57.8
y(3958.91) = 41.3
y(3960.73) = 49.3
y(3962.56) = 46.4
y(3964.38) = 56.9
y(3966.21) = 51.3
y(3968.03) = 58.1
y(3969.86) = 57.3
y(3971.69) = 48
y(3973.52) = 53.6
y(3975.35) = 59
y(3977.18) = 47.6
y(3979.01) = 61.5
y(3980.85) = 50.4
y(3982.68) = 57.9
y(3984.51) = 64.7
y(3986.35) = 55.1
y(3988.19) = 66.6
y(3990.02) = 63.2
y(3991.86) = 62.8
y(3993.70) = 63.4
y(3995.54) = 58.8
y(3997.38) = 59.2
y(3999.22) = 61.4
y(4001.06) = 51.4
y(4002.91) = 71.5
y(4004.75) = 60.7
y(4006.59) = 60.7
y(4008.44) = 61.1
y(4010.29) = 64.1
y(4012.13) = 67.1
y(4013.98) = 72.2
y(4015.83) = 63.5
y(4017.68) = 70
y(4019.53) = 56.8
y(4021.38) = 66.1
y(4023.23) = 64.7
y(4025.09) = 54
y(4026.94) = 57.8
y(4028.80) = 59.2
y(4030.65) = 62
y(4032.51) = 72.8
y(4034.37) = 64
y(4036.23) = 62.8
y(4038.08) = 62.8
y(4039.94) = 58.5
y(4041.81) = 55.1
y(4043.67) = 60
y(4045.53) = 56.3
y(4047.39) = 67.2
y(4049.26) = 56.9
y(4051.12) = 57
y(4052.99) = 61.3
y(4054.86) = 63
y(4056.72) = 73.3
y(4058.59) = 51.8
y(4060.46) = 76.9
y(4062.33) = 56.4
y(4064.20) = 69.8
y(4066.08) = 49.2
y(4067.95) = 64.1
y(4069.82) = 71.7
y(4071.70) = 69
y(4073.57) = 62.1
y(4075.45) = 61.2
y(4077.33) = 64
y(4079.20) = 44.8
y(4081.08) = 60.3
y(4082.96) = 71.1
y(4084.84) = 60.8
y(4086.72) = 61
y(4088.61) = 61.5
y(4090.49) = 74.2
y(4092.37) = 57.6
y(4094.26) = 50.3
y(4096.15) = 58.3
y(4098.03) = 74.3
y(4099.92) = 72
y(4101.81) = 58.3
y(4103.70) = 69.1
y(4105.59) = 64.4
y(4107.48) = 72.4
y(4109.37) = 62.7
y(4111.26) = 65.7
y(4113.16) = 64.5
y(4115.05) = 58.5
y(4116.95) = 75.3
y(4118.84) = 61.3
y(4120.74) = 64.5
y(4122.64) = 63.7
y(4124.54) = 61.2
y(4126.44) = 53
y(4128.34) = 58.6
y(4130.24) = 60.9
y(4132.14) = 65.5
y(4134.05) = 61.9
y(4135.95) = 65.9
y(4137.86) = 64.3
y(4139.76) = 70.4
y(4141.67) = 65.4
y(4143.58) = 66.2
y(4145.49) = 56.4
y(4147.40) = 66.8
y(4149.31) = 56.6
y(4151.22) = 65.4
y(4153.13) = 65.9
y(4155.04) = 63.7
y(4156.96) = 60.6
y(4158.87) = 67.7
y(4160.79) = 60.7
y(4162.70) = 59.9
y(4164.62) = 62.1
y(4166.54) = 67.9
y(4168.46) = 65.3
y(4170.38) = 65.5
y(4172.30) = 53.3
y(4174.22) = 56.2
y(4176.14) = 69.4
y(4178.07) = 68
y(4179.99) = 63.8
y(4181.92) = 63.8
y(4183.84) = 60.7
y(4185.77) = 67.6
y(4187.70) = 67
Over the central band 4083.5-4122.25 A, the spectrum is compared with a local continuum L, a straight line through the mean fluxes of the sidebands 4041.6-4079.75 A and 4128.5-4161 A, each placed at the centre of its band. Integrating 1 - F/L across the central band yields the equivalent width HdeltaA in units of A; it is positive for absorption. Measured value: -1.01 A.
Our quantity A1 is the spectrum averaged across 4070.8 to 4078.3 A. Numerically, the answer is 64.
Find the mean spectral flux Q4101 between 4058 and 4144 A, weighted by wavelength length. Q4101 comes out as 63.4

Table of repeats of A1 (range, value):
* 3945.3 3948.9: 53.6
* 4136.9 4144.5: 66.5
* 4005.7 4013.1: 63.3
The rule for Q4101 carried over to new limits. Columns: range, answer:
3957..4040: 59.5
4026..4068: 61.6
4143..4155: 62.9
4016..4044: 61.8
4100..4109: 66.4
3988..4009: 61.6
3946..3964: 51.6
